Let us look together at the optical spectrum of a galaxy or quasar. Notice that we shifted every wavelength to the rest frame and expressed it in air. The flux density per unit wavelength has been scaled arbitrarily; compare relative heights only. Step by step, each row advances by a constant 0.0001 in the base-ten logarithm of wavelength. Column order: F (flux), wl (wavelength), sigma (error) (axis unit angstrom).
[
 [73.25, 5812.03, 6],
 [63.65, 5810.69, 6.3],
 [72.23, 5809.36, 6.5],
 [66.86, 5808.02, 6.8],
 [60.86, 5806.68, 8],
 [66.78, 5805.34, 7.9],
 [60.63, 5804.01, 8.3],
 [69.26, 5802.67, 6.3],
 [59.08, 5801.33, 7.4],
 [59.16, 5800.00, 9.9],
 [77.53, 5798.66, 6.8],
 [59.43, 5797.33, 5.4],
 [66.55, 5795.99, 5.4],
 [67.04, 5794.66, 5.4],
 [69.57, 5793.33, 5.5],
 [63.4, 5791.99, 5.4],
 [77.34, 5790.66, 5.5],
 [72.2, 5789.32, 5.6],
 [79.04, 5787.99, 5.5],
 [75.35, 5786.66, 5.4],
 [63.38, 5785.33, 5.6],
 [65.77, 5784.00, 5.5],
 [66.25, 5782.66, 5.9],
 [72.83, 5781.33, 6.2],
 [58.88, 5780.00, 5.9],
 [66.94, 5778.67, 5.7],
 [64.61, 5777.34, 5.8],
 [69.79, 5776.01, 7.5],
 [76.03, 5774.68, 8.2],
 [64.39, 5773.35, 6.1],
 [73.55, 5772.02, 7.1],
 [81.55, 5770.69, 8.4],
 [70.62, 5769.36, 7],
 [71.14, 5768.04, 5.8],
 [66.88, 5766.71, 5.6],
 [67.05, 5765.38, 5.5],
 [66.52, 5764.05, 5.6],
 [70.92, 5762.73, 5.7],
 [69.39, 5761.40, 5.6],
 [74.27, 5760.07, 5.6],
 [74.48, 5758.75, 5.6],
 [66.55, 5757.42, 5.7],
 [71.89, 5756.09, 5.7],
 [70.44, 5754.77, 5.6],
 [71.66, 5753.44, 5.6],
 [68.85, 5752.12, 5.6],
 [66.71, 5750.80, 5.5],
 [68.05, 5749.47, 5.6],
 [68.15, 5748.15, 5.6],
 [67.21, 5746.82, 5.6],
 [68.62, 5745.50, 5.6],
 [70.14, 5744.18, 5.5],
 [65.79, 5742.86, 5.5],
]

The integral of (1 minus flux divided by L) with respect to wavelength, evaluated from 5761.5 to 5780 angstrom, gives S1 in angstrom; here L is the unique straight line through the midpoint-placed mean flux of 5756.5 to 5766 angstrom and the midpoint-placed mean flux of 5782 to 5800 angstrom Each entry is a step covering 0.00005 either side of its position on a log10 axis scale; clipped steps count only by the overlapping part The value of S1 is 0.0 angstrom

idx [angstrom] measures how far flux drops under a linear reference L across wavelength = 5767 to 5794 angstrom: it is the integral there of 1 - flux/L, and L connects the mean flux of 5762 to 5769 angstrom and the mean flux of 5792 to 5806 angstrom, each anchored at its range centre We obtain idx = -1.16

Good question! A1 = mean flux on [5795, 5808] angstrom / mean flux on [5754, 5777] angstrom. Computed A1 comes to 0.91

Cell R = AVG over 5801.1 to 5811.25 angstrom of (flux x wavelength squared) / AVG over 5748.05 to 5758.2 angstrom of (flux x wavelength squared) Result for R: 0.96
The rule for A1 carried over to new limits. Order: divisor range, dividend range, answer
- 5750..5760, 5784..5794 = 1.01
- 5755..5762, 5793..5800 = 0.94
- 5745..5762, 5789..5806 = 0.96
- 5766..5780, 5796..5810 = 0.93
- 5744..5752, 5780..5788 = 1.01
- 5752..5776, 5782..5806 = 0.95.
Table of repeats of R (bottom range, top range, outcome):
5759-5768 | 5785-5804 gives 0.99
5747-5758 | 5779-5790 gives 1.01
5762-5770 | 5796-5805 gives 0.95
